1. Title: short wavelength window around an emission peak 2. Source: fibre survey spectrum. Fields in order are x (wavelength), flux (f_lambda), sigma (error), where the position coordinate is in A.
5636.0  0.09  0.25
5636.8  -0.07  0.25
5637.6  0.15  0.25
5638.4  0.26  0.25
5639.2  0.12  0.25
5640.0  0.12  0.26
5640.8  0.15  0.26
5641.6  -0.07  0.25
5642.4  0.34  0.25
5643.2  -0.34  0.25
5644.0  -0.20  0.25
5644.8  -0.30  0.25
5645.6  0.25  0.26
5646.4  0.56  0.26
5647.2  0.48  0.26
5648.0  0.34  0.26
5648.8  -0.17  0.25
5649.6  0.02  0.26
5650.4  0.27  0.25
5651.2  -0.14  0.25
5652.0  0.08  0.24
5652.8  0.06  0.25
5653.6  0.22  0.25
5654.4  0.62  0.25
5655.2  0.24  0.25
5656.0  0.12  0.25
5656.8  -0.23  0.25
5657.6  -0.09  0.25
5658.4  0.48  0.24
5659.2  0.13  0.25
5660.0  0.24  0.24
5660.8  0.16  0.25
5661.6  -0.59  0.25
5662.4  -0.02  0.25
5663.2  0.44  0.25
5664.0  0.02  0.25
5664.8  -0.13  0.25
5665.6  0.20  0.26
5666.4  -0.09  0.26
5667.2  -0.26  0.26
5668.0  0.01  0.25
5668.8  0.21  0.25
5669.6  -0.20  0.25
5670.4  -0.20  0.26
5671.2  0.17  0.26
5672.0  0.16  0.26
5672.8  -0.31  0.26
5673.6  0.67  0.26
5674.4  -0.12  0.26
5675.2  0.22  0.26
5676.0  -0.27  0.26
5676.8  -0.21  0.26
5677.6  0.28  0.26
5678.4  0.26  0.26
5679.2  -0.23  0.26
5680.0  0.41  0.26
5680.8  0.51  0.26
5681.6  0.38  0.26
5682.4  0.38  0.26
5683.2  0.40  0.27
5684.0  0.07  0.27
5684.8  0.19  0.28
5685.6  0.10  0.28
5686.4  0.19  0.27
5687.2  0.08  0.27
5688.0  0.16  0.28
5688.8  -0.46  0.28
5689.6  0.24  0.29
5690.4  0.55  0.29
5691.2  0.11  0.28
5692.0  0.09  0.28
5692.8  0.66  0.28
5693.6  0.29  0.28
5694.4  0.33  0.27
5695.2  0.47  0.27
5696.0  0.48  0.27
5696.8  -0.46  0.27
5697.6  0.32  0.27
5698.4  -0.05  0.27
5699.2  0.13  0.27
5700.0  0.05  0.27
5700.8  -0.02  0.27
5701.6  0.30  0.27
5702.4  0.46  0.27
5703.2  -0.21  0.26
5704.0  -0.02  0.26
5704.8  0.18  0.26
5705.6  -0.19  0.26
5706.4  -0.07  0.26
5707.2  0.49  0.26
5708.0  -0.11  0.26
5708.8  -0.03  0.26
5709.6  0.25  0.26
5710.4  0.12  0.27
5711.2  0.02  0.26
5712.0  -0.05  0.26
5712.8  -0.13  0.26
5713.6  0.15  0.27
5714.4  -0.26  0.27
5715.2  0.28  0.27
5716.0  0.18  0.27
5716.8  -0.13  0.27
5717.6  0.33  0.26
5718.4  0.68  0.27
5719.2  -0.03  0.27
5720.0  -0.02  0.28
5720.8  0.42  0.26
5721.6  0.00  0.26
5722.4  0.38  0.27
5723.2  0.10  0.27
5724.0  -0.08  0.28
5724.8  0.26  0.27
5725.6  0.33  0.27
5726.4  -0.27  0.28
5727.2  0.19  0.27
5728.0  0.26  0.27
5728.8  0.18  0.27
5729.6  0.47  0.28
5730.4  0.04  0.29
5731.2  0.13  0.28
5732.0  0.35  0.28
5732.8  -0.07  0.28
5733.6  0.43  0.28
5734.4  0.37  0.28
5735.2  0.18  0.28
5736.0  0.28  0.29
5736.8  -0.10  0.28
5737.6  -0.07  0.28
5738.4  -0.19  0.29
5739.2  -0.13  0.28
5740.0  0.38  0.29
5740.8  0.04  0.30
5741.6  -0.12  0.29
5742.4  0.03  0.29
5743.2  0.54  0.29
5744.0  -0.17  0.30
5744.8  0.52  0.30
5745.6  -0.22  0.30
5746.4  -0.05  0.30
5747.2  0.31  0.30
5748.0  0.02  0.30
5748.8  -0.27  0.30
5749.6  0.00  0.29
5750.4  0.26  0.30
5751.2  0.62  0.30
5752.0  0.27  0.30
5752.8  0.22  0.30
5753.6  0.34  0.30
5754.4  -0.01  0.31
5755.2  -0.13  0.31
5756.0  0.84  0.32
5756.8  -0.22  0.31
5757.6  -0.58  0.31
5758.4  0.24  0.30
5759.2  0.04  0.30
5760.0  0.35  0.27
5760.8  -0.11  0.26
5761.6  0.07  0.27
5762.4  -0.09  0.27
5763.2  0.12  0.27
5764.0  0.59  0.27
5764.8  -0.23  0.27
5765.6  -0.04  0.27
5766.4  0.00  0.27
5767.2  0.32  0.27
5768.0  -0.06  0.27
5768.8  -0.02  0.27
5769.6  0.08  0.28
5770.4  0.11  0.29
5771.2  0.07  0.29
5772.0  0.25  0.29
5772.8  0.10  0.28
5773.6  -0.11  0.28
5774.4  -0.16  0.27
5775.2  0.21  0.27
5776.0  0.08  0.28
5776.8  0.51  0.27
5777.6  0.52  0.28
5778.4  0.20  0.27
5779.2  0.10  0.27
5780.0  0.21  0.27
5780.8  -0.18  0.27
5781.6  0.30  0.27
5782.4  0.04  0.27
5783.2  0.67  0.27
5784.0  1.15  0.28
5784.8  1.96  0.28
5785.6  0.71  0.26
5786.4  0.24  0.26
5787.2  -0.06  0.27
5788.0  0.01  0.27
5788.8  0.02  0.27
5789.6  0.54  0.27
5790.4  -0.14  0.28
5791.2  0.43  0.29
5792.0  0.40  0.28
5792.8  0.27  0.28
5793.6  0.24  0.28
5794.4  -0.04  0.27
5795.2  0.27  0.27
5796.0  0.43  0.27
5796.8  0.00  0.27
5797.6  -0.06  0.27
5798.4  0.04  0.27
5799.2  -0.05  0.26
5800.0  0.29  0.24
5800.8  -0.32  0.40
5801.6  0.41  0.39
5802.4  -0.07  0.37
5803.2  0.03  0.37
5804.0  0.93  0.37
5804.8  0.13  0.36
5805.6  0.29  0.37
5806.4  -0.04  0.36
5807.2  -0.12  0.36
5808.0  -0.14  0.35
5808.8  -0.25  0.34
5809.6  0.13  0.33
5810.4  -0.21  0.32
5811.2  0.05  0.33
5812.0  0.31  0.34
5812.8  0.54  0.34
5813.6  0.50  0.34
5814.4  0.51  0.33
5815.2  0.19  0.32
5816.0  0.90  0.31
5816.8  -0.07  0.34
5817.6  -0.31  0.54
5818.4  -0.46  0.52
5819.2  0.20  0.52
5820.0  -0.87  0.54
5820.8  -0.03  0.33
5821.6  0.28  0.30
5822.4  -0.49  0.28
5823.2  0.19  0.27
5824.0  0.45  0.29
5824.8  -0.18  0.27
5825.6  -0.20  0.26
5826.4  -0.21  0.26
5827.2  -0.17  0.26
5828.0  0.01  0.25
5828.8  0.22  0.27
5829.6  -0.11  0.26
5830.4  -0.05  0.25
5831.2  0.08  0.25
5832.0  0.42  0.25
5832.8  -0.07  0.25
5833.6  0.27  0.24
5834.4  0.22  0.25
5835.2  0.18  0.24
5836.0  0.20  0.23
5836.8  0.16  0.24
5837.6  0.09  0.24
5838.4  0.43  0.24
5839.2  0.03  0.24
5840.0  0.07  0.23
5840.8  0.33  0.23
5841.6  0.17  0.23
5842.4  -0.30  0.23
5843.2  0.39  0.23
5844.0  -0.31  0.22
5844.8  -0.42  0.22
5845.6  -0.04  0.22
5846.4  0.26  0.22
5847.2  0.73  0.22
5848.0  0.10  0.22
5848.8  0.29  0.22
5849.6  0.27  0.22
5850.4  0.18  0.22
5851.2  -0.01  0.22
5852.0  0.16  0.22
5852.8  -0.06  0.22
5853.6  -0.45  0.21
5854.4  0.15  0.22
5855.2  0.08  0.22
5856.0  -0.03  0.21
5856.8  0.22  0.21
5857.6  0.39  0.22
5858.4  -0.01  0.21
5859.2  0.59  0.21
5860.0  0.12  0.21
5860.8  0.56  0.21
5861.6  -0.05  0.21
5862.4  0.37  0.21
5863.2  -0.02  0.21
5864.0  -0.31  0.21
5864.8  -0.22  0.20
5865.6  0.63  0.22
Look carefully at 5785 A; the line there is H-beta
